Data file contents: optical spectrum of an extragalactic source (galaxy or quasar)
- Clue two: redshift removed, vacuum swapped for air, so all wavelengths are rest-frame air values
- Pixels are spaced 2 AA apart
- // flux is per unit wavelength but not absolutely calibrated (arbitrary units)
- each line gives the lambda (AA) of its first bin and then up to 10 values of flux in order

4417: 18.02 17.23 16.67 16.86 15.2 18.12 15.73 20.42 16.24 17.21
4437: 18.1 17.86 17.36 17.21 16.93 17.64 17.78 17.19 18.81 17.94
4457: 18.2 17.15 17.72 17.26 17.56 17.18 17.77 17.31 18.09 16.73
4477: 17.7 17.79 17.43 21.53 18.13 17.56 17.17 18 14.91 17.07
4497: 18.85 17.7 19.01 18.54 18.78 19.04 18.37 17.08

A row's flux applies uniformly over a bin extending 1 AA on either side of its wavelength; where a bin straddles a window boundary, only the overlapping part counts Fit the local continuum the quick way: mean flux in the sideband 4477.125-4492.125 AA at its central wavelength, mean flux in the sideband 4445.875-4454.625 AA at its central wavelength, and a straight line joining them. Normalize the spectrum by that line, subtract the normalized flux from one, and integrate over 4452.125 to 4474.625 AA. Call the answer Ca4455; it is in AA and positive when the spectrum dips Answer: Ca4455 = 0.3 AA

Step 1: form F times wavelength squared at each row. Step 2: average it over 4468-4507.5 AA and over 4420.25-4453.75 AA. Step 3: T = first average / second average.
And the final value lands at 1.1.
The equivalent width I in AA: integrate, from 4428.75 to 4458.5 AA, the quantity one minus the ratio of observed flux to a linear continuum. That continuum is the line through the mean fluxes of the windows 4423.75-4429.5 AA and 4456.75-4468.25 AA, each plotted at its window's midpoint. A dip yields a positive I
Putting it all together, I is -1.34 AA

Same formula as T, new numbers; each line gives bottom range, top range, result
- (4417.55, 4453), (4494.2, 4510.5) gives 1.09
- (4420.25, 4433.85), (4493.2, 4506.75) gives 1.10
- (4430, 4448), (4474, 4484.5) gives 1.05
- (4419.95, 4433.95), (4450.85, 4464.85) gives 1.06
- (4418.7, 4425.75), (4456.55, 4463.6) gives 1.08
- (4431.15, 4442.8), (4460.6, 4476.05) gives 1.01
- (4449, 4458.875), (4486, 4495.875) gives 0.96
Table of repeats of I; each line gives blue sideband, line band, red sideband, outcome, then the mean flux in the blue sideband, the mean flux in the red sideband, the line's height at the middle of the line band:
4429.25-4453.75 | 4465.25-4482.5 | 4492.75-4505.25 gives 0.20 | 17.7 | 18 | 17.8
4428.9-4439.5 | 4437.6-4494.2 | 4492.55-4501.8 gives 0.14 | 17.7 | 17.6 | 17.7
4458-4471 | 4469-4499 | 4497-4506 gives 0.46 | 17.4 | 18.5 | 18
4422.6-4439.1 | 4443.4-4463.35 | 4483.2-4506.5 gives -0.16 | 17.3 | 17.9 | 17.5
